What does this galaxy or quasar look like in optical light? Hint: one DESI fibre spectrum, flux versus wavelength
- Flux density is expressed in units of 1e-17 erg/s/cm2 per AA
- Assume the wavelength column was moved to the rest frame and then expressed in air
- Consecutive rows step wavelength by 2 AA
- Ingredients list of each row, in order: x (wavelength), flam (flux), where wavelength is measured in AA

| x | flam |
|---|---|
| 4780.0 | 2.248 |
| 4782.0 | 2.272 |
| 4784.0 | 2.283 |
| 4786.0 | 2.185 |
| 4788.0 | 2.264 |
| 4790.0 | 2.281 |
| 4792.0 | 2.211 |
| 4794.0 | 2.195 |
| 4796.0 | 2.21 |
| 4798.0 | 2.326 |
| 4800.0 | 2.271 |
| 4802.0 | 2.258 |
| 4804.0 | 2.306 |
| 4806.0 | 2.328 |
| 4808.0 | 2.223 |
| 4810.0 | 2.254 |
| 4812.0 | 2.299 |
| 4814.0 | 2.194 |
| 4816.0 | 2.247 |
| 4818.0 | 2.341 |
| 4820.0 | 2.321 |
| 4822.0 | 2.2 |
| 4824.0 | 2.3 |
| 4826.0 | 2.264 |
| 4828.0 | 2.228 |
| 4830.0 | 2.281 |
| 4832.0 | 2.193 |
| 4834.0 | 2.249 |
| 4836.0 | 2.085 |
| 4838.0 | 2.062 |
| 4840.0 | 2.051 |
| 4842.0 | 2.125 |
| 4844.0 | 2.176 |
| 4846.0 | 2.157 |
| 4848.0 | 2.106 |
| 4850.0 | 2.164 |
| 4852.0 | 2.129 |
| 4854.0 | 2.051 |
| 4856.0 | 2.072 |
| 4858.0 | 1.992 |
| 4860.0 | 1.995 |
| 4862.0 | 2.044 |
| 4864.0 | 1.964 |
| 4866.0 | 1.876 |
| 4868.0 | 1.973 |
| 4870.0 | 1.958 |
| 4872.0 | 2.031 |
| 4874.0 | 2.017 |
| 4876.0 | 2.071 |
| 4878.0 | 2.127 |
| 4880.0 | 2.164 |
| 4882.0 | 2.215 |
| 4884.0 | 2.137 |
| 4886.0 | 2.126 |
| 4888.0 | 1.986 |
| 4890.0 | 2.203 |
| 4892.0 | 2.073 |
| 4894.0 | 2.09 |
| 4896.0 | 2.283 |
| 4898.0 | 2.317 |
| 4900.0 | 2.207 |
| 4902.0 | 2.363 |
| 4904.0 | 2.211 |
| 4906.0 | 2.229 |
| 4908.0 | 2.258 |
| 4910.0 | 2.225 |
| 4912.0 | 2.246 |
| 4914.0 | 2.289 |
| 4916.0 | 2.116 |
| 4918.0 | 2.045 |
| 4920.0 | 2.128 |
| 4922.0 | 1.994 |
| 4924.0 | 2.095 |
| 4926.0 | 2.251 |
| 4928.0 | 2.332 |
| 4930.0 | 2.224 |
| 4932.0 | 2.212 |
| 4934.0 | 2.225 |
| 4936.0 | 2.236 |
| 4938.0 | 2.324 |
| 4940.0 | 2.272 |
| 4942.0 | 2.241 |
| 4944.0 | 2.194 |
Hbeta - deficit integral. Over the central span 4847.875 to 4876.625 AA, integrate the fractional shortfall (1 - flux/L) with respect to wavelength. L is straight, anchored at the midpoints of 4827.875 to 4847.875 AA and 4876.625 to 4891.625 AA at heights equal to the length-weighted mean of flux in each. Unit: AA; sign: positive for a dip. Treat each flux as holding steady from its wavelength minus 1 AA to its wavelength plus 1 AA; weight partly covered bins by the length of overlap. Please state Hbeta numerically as 1.6 AA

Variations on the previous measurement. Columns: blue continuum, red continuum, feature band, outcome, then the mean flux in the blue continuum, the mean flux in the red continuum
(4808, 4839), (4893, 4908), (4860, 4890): 2.5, 2.23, 2.24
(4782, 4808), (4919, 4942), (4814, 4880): 3.5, 2.26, 2.21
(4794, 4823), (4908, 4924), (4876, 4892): 0.4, 2.27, 2.15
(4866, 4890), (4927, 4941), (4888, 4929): -0.4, 2.07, 2.26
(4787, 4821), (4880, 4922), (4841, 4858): 0.9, 2.27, 2.18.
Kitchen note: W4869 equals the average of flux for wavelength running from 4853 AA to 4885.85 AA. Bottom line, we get 2.05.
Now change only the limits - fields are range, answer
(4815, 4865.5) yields 2.15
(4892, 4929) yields 2.2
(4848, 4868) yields 2.03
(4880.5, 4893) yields 2.12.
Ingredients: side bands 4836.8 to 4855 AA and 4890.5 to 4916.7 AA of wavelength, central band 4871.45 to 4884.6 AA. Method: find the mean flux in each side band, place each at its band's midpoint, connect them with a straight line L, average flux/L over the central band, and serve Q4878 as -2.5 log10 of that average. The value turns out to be 0.03 mag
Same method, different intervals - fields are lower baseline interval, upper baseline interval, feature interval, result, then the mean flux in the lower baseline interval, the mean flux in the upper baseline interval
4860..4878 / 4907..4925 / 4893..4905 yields -0.073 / 2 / 2.16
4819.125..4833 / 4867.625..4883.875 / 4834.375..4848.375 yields 0.042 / 2.25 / 2.08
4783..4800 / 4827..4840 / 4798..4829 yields -0.031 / 2.25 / 2.17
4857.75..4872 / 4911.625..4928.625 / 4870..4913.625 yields -0.052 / 1.97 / 2.16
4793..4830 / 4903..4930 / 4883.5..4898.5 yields 0.030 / 2.27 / 2.19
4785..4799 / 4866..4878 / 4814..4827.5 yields -0.056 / 2.24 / 2.01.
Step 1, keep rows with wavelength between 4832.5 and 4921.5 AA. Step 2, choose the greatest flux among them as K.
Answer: 2.363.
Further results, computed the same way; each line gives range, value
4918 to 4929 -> 2.332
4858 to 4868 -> 2.044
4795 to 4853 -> 2.341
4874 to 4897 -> 2.283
